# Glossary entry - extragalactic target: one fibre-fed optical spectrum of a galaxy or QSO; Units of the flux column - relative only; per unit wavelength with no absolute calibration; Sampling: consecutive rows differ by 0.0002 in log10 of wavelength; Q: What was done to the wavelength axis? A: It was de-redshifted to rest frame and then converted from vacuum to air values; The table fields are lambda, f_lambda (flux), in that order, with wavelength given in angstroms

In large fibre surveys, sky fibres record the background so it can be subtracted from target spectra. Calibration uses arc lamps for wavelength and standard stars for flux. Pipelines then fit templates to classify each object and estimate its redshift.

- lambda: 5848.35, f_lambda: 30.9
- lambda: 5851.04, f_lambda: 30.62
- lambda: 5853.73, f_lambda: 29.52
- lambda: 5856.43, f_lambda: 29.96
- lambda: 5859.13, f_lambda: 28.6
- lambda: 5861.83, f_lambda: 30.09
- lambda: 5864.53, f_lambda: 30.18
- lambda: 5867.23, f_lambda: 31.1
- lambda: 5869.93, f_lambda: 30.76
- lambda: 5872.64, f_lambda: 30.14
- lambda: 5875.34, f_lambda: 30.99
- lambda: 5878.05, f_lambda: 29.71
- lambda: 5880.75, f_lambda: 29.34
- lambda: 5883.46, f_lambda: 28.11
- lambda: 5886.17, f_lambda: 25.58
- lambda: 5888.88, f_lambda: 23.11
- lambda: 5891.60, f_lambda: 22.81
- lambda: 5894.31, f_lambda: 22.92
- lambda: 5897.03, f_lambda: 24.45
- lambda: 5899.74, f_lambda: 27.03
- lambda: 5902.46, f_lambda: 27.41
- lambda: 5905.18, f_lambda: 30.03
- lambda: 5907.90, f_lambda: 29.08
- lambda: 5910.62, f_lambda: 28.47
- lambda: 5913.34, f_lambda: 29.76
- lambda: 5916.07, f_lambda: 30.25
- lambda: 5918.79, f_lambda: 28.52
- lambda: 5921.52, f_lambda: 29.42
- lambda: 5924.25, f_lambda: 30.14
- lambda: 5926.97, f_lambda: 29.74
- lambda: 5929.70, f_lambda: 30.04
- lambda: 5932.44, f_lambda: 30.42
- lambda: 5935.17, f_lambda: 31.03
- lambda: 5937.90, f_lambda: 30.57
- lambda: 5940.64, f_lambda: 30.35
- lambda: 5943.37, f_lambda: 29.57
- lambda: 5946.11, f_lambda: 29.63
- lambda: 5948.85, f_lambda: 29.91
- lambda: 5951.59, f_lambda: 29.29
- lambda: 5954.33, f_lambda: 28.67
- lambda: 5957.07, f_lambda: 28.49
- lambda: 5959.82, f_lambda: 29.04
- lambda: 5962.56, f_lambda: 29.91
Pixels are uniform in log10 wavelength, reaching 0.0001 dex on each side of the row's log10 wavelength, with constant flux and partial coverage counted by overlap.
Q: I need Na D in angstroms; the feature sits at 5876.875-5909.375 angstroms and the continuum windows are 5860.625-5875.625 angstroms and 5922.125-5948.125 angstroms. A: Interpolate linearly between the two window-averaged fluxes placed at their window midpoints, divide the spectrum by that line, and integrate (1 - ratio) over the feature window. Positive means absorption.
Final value 4.0 angstroms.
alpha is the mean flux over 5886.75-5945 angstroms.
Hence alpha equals 28.3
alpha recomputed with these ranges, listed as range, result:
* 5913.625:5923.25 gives 29.4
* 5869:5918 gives 27.8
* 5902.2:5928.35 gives 29.4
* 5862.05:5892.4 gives 28.5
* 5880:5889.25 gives 26.7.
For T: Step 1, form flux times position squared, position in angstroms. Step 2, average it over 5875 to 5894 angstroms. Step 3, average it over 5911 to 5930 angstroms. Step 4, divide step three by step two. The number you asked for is 1.1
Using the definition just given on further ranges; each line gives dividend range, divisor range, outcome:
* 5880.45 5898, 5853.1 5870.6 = 0.84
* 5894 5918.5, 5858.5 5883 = 0.94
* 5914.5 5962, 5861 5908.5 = 1.09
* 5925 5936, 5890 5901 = 1.26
